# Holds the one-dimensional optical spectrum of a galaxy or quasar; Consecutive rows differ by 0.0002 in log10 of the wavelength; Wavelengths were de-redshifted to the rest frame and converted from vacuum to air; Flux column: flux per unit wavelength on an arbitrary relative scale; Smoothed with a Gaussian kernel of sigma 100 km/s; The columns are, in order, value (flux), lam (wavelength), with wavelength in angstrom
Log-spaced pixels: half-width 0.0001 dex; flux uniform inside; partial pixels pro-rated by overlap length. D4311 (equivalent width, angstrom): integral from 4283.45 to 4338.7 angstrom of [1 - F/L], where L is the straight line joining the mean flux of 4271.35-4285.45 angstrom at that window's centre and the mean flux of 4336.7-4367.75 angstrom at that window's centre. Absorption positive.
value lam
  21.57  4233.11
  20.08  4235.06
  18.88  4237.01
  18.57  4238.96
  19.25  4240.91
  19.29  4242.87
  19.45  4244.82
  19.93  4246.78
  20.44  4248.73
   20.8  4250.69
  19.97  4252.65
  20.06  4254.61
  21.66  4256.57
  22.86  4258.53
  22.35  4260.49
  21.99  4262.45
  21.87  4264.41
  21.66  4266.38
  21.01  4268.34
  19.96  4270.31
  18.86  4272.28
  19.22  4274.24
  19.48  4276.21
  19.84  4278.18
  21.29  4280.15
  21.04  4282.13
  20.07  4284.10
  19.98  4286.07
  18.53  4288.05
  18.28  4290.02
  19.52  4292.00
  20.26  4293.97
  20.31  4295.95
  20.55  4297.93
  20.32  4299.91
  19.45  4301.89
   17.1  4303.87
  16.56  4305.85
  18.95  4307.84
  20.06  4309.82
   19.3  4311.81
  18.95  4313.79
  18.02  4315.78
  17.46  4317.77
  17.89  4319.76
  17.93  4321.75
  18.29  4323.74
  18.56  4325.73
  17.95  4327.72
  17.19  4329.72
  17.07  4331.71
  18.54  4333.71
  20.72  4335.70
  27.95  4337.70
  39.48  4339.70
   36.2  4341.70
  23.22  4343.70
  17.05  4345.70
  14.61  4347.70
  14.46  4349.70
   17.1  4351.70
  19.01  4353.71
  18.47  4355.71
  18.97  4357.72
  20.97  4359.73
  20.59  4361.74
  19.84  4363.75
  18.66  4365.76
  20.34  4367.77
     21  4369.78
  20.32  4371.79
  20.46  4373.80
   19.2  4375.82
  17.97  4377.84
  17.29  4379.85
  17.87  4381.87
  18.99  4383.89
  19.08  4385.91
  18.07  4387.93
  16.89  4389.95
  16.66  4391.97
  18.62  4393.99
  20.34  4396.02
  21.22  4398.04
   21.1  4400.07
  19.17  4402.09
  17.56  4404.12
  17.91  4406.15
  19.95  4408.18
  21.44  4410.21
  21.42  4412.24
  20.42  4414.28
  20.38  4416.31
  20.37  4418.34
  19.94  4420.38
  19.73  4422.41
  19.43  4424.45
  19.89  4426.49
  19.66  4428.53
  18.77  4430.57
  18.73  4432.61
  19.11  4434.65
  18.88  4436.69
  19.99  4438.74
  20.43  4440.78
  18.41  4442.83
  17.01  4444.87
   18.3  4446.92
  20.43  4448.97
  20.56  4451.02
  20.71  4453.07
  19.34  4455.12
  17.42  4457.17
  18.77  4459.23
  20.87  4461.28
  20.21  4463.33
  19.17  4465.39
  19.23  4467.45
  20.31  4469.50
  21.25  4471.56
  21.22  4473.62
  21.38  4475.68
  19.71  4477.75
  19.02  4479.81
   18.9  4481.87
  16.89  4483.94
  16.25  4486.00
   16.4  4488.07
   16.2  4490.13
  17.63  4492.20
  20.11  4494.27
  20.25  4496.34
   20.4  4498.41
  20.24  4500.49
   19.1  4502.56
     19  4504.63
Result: 4.30 angstrom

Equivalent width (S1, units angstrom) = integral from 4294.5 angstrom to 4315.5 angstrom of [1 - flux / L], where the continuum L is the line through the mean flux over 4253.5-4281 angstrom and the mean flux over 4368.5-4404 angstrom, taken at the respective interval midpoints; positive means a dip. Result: 1.2 angstrom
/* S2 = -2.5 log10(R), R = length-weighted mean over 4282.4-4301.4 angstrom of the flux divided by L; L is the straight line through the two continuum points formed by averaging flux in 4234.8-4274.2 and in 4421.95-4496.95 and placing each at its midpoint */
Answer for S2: 0.02 mag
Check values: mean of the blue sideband 20.4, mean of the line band 19.8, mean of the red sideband 19.2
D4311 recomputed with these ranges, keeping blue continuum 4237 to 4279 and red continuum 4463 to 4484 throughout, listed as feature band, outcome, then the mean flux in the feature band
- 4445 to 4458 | 0.39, 19.3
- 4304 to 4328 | 2.30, 18.3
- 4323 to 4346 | -3.10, 22.9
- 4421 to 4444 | 0.69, 19.4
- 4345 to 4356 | 1.90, 16.7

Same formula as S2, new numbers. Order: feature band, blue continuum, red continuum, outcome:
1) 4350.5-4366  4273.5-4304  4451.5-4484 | 0.03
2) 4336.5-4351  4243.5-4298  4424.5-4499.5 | -0.22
